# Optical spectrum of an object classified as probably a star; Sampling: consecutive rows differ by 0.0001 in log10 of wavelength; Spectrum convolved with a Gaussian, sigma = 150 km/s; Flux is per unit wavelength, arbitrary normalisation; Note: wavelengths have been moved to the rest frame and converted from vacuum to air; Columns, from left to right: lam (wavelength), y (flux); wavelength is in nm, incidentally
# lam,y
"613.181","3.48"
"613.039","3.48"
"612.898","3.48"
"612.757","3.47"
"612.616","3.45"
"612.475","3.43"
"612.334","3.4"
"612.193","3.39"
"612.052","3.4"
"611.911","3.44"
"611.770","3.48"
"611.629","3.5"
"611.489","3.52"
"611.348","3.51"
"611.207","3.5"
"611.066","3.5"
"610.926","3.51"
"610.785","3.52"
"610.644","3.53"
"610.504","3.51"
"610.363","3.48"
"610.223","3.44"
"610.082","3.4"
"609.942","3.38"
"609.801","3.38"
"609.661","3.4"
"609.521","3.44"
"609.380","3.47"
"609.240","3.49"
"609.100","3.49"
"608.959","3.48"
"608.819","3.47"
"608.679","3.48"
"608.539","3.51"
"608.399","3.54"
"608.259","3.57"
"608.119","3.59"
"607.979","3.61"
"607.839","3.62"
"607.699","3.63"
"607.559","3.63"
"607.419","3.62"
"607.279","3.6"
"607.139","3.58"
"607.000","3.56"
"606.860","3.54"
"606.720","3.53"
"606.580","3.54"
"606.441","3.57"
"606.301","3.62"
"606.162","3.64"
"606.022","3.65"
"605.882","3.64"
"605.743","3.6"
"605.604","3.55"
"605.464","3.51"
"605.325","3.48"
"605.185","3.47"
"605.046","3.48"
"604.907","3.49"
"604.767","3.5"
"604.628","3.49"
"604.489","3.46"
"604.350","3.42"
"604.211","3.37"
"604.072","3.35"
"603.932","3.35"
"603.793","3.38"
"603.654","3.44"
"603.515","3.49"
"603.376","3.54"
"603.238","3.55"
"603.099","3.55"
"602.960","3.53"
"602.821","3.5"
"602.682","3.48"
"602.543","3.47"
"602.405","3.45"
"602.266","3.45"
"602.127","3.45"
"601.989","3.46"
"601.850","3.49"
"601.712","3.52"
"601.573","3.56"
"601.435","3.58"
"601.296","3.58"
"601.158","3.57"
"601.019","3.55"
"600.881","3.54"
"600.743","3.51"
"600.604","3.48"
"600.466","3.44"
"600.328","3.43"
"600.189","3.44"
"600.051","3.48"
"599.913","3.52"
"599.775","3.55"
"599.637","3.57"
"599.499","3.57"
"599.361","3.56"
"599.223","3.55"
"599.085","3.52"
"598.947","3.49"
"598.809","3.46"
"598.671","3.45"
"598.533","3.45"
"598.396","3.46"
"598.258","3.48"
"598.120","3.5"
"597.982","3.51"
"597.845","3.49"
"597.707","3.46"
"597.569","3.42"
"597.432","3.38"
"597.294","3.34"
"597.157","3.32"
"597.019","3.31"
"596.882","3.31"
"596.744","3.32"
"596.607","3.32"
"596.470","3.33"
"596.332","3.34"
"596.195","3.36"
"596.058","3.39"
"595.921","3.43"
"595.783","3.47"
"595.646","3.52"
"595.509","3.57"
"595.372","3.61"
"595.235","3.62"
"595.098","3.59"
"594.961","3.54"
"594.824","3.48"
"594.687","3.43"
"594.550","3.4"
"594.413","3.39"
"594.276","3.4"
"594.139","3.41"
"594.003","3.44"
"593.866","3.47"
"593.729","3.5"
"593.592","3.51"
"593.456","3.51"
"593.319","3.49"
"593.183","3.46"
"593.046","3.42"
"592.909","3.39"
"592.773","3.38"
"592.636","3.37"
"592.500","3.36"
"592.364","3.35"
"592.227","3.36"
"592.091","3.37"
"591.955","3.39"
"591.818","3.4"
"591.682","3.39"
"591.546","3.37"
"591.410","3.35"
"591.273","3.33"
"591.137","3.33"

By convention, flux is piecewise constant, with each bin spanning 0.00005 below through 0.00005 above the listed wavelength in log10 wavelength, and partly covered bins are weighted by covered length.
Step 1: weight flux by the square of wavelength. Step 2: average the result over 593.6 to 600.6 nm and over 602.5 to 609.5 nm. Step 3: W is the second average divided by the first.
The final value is 1.05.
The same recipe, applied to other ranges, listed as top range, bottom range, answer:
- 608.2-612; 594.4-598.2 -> 1.06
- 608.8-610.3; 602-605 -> 1.01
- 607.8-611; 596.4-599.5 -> 1.06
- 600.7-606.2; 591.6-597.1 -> 1.05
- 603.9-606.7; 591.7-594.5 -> 1.07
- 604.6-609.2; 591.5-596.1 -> 1.08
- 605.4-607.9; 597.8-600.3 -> 1.05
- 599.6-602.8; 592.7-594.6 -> 1.04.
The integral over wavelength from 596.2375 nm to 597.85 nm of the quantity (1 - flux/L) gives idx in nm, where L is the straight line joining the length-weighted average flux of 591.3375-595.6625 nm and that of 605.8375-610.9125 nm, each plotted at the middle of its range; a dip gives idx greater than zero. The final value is 0.05 nm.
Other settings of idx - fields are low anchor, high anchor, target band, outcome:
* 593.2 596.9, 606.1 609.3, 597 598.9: 0.02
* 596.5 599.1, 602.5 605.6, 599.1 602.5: -0.07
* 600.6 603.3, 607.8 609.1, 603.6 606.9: 0.02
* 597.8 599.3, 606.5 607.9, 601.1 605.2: 0.07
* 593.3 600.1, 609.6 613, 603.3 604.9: 0.01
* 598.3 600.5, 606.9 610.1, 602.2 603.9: 0.01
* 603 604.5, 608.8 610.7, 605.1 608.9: -0.13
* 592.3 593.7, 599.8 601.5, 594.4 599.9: 0.02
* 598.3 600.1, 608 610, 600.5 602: -0.01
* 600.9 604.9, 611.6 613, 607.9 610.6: -0.02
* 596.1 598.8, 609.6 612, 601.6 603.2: -0.03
